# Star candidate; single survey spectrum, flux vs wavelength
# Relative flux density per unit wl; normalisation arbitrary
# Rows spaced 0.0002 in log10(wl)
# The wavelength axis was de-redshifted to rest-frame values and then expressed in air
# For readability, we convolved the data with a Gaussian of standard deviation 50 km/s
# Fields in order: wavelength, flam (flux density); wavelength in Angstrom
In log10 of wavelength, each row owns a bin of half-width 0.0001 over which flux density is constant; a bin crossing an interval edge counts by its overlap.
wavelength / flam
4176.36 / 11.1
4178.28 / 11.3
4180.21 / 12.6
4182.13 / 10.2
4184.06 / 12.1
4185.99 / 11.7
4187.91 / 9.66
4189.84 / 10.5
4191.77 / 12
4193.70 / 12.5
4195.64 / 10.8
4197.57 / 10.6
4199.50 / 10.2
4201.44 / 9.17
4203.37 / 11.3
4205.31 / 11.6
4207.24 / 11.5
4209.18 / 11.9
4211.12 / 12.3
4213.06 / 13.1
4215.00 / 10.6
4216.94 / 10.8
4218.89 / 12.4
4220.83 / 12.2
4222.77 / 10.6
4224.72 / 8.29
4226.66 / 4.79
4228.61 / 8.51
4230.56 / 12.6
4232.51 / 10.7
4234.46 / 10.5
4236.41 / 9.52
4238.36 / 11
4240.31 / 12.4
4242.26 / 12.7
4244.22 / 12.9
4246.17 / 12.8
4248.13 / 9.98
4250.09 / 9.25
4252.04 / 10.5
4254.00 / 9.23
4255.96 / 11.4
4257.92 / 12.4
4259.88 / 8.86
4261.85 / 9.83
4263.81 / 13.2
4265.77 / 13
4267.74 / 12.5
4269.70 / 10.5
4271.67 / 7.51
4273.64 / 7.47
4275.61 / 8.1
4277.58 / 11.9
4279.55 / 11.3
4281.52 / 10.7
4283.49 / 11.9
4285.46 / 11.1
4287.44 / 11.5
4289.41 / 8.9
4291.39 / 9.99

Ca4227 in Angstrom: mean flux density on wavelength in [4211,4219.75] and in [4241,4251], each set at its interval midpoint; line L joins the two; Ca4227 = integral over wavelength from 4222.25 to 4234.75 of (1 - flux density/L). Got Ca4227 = 2.5 Angstrom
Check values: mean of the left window 11.8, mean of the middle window 9.32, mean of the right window 11.6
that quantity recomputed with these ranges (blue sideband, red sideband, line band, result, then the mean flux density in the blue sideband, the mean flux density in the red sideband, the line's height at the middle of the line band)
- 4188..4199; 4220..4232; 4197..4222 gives -2.6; 11.1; 9.51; 10.3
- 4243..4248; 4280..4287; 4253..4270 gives 0.9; 12.3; 11.3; 11.9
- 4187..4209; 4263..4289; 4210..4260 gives 0.2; 10.9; 10.8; 10.9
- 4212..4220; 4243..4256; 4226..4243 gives 1.3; 11.7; 10.9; 11.3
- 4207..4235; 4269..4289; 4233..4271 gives -2.7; 10.7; 10.2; 10.4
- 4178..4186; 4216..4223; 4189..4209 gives 0.9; 11.6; 11.6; 11.6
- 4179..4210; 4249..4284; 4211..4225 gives -0.6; 11.1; 10.5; 10.9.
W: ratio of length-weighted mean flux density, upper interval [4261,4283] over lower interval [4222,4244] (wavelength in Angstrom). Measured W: 1.0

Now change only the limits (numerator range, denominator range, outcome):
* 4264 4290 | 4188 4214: 0.94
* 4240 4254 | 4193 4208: 1.03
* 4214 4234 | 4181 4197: 0.91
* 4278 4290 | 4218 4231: 1.13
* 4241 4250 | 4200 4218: 1.04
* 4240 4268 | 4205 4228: 1.05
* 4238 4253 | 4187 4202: 1.07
